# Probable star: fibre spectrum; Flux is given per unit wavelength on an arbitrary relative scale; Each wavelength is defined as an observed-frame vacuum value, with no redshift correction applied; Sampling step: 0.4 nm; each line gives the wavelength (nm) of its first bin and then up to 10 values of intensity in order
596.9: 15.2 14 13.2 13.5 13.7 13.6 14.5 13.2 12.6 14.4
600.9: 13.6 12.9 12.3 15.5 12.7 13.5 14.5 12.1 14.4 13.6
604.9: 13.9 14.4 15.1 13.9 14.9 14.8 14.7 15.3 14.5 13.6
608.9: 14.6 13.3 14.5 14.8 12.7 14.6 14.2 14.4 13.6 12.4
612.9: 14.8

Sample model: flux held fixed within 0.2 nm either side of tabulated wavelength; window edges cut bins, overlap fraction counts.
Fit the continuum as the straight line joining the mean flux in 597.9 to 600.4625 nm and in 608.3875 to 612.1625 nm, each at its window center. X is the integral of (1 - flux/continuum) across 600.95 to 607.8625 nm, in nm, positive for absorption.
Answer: -0.11 nm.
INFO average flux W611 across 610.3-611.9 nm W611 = 14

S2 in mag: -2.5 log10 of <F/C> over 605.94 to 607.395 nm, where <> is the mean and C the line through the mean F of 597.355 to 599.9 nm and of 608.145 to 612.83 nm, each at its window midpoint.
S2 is -0.06 mag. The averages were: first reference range 13.6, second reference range 13.9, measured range 14.6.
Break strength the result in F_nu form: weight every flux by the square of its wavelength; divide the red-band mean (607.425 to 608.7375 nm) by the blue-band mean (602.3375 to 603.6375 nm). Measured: 1.10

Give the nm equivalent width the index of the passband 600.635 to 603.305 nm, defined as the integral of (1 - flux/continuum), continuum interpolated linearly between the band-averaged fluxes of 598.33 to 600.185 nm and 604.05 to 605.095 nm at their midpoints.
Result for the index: 0.04 nm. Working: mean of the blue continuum 13.6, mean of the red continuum 13.9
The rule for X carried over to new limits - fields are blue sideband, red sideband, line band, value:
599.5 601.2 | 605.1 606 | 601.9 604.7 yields 0.07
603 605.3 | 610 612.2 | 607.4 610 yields -0.07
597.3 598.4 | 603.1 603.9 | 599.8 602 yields 0.02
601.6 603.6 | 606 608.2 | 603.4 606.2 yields 0.05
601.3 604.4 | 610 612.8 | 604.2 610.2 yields -0.31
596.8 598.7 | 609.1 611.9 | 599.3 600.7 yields 0.03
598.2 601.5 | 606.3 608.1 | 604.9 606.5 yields 0.02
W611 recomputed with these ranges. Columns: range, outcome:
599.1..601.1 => 13.7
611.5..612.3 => 14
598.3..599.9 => 13.8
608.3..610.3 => 14.2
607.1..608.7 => 14.5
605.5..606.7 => 14.6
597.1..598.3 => 13.6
